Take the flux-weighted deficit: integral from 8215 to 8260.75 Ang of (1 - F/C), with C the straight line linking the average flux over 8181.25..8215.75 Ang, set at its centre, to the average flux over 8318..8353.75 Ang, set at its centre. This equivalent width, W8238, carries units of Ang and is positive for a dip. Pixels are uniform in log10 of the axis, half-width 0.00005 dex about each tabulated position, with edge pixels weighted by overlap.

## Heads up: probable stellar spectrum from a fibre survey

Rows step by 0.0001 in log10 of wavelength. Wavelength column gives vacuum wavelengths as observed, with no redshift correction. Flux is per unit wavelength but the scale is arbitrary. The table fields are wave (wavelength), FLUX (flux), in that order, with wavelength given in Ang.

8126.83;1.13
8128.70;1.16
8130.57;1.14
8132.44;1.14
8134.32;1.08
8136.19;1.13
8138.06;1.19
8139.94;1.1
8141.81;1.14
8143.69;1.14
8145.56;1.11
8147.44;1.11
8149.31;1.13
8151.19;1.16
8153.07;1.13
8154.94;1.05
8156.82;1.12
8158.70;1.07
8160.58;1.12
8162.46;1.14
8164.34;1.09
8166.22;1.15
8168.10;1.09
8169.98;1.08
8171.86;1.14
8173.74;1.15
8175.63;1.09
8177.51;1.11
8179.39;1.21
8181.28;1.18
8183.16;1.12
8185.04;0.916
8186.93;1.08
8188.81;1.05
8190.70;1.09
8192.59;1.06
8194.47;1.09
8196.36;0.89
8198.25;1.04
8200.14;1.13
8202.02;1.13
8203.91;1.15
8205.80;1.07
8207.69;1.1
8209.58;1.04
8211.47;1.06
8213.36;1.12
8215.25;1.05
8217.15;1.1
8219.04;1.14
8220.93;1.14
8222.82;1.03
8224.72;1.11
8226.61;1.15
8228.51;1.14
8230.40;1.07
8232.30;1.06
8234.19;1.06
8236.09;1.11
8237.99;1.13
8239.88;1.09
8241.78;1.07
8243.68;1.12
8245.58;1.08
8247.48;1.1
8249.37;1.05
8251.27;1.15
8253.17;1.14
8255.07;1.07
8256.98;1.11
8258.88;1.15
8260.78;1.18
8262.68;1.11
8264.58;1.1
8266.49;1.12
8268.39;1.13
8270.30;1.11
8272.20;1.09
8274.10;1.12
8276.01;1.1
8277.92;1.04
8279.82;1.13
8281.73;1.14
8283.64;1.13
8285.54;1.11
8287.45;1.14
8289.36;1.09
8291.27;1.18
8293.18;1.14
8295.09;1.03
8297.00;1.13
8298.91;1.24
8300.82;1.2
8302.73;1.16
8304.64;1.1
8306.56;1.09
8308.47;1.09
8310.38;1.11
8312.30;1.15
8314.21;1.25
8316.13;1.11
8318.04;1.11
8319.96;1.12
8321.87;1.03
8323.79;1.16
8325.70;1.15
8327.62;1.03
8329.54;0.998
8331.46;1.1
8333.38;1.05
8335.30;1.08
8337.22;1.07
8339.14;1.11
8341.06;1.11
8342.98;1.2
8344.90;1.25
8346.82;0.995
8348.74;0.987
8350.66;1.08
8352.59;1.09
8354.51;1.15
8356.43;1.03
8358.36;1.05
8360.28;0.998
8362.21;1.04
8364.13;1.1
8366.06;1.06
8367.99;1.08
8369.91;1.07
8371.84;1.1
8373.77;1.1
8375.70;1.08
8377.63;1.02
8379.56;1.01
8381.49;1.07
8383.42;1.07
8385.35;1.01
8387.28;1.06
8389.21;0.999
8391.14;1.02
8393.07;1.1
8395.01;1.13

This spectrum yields -1.18 Ang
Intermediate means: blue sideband 1.07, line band 1.1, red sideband 1.09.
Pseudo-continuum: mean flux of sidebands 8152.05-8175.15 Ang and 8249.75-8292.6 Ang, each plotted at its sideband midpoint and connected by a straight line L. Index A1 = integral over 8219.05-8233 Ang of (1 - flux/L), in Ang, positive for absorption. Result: 0.2 Ang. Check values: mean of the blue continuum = 1.11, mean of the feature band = 1.1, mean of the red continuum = 1.12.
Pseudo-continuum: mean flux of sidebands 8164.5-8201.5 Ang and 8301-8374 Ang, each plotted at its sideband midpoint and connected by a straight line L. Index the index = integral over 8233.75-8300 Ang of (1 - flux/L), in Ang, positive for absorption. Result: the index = -1.4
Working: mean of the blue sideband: 1.09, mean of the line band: 1.11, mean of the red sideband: 1.09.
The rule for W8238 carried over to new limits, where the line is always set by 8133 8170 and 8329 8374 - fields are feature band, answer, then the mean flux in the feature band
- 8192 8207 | 0.5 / 1.07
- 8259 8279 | -0.3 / 1.11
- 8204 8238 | 0.3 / 1.09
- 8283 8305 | -1.0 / 1.14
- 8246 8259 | -0.1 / 1.11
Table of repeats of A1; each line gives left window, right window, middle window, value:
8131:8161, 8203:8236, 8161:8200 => 0.65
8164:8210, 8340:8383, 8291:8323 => -1.49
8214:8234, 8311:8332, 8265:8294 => -0.34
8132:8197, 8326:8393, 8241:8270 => -0.66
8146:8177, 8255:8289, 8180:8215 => 1.27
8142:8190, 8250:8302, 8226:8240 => 0.23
